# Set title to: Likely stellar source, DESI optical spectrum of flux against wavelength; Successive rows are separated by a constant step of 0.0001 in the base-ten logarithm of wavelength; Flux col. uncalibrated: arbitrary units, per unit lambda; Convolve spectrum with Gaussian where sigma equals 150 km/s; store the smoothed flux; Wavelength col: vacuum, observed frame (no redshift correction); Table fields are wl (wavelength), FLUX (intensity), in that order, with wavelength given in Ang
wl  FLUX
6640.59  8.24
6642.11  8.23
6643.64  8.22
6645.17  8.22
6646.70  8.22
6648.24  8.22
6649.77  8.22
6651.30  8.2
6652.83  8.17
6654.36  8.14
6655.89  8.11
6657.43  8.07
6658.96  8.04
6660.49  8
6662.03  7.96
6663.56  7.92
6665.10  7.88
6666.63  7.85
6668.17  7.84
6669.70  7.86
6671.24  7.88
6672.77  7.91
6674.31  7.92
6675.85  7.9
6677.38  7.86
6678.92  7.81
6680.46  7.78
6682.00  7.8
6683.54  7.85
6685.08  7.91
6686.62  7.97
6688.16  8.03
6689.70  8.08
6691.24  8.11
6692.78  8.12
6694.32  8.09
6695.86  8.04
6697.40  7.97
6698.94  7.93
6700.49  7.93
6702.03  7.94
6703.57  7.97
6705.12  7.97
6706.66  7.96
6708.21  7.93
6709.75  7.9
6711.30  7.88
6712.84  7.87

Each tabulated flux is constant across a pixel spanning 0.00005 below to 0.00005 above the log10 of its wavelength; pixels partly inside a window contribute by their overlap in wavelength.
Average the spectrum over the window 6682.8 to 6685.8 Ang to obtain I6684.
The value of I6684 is 7.88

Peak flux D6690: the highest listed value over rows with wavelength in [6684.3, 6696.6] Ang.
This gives 8.12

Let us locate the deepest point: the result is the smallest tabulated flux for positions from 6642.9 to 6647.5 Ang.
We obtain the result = 8.22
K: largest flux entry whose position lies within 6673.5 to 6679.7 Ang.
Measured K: 7.92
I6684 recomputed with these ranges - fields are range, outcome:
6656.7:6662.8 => 8.02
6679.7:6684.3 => 7.81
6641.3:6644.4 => 8.25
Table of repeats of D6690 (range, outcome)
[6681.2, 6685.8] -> 7.91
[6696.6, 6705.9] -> 7.97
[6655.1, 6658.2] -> 8.11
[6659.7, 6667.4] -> 8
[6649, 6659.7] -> 8.22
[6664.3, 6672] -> 7.88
